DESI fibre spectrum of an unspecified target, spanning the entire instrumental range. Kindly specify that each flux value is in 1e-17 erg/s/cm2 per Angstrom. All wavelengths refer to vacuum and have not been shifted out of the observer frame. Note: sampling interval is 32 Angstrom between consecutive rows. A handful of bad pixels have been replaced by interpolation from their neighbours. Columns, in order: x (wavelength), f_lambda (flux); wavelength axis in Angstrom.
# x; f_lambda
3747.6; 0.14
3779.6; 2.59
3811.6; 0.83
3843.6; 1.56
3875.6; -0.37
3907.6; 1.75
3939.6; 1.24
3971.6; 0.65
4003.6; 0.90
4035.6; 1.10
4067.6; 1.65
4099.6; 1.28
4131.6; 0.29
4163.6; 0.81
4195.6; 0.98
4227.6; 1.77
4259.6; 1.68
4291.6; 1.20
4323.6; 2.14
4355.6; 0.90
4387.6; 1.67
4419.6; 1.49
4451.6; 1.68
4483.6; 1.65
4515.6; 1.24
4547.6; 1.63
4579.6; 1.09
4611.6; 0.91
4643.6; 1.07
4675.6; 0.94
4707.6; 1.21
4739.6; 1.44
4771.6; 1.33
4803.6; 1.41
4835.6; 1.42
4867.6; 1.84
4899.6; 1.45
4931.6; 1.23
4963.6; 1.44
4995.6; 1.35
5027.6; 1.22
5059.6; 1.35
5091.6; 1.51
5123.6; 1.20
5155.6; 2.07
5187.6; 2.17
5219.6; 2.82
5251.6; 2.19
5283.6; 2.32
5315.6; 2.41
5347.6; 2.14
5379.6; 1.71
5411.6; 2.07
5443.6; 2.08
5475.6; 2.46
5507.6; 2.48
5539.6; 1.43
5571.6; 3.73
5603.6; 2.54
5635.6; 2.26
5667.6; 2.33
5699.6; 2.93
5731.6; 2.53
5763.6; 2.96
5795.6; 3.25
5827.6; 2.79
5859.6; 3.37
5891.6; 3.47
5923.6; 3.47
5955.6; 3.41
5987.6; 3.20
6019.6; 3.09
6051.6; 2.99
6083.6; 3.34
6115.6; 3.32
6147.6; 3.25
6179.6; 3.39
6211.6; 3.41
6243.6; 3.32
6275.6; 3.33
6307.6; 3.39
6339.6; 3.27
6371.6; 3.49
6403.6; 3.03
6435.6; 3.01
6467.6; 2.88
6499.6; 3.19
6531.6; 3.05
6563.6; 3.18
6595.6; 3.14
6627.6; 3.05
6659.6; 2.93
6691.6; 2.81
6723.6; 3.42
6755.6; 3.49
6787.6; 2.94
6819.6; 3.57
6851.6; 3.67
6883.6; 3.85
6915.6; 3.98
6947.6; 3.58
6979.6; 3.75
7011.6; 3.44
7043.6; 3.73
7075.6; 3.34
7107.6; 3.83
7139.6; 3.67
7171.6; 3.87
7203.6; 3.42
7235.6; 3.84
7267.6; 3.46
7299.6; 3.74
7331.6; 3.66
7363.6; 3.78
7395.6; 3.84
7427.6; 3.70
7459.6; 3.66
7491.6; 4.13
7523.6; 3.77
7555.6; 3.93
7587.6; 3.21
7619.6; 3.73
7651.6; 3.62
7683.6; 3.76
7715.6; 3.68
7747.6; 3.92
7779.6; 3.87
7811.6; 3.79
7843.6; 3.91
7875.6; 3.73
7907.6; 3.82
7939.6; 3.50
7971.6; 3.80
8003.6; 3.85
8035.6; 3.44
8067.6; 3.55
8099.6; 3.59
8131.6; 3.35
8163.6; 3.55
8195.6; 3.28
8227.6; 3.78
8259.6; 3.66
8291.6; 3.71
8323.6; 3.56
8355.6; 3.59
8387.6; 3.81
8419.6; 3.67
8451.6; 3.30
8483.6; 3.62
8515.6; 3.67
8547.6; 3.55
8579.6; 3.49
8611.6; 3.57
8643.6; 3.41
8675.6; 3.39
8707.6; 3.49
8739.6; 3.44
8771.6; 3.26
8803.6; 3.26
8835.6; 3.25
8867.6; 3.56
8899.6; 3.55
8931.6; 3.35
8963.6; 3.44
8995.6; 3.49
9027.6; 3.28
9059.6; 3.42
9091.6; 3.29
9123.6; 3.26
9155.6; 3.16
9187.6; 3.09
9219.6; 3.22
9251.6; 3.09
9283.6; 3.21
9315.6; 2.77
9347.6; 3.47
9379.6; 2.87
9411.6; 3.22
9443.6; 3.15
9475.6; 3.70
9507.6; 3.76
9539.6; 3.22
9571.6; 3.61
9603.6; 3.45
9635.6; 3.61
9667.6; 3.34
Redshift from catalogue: 0.289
